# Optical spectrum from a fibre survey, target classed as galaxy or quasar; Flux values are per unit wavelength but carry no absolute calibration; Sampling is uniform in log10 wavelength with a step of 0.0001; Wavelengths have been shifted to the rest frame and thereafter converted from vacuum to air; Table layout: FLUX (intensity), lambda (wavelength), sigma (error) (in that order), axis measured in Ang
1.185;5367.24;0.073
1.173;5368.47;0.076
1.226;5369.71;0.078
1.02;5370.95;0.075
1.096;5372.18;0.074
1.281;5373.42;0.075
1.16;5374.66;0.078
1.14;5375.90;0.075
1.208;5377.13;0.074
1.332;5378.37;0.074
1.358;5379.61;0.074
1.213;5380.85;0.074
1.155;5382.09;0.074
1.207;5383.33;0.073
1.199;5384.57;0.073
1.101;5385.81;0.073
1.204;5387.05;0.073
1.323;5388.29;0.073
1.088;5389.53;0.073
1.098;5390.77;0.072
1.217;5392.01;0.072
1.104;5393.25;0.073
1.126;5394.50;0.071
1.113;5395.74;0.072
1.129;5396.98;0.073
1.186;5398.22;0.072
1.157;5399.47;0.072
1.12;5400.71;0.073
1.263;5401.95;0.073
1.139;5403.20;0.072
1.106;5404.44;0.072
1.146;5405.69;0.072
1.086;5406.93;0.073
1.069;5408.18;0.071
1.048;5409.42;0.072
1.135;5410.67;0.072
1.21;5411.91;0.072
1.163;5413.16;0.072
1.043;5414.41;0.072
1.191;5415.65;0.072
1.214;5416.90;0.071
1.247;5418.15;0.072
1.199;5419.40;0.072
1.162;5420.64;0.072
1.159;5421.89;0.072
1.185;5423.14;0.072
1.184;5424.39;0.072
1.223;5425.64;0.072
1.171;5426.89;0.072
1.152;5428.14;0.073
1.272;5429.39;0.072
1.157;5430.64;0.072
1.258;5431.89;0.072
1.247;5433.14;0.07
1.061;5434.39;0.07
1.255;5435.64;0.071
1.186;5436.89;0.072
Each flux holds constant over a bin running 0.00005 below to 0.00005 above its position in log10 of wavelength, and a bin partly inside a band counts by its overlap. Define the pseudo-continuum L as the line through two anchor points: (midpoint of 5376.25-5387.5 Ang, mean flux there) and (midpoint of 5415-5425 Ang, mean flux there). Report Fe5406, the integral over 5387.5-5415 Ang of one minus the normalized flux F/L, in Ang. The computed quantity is 1.5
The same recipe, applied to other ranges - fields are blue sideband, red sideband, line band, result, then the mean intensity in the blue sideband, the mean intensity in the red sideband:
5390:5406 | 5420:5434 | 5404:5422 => 0.4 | 1.15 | 1.2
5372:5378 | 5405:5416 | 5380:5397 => -0.1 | 1.19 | 1.12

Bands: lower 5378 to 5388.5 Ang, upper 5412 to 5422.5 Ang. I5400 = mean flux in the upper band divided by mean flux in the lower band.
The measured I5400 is 0.96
